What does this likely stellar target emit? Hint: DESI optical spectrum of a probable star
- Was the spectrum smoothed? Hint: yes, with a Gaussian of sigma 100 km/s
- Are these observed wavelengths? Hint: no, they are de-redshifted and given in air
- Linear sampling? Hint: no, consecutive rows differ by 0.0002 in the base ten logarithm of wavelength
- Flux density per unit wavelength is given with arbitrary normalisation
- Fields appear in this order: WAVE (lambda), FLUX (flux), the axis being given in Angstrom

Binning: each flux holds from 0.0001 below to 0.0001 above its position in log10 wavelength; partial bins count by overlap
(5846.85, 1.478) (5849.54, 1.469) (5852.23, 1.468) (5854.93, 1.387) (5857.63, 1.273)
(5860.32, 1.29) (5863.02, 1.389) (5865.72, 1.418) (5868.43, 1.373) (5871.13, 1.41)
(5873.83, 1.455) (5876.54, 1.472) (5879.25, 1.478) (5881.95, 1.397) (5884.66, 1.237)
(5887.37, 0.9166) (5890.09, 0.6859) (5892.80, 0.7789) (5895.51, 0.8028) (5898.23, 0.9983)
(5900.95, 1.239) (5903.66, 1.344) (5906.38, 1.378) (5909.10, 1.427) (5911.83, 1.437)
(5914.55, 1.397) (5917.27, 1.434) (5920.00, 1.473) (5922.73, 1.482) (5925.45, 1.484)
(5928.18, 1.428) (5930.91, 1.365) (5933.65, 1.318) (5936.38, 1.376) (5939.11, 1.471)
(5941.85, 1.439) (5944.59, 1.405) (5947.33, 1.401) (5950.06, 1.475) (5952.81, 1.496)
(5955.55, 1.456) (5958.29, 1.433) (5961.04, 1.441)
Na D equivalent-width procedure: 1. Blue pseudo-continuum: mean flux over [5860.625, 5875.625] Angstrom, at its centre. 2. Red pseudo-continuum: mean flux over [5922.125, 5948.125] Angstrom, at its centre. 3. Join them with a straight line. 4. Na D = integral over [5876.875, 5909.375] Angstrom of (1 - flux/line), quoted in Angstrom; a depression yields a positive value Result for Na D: 6.14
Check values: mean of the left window 1.4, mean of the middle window 1.14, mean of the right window 1.42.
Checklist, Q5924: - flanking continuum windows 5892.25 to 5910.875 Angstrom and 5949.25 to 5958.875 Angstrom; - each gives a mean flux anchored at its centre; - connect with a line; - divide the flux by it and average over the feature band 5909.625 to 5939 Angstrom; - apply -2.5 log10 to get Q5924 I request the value -0.11 mag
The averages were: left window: 1.16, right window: 1.47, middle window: 1.42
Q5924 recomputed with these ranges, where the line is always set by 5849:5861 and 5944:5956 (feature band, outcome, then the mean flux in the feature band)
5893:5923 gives 0.108 mag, 1.28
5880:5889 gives 0.177 mag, 1.19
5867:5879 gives -0.031 mag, 1.43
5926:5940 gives 0.032 mag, 1.39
